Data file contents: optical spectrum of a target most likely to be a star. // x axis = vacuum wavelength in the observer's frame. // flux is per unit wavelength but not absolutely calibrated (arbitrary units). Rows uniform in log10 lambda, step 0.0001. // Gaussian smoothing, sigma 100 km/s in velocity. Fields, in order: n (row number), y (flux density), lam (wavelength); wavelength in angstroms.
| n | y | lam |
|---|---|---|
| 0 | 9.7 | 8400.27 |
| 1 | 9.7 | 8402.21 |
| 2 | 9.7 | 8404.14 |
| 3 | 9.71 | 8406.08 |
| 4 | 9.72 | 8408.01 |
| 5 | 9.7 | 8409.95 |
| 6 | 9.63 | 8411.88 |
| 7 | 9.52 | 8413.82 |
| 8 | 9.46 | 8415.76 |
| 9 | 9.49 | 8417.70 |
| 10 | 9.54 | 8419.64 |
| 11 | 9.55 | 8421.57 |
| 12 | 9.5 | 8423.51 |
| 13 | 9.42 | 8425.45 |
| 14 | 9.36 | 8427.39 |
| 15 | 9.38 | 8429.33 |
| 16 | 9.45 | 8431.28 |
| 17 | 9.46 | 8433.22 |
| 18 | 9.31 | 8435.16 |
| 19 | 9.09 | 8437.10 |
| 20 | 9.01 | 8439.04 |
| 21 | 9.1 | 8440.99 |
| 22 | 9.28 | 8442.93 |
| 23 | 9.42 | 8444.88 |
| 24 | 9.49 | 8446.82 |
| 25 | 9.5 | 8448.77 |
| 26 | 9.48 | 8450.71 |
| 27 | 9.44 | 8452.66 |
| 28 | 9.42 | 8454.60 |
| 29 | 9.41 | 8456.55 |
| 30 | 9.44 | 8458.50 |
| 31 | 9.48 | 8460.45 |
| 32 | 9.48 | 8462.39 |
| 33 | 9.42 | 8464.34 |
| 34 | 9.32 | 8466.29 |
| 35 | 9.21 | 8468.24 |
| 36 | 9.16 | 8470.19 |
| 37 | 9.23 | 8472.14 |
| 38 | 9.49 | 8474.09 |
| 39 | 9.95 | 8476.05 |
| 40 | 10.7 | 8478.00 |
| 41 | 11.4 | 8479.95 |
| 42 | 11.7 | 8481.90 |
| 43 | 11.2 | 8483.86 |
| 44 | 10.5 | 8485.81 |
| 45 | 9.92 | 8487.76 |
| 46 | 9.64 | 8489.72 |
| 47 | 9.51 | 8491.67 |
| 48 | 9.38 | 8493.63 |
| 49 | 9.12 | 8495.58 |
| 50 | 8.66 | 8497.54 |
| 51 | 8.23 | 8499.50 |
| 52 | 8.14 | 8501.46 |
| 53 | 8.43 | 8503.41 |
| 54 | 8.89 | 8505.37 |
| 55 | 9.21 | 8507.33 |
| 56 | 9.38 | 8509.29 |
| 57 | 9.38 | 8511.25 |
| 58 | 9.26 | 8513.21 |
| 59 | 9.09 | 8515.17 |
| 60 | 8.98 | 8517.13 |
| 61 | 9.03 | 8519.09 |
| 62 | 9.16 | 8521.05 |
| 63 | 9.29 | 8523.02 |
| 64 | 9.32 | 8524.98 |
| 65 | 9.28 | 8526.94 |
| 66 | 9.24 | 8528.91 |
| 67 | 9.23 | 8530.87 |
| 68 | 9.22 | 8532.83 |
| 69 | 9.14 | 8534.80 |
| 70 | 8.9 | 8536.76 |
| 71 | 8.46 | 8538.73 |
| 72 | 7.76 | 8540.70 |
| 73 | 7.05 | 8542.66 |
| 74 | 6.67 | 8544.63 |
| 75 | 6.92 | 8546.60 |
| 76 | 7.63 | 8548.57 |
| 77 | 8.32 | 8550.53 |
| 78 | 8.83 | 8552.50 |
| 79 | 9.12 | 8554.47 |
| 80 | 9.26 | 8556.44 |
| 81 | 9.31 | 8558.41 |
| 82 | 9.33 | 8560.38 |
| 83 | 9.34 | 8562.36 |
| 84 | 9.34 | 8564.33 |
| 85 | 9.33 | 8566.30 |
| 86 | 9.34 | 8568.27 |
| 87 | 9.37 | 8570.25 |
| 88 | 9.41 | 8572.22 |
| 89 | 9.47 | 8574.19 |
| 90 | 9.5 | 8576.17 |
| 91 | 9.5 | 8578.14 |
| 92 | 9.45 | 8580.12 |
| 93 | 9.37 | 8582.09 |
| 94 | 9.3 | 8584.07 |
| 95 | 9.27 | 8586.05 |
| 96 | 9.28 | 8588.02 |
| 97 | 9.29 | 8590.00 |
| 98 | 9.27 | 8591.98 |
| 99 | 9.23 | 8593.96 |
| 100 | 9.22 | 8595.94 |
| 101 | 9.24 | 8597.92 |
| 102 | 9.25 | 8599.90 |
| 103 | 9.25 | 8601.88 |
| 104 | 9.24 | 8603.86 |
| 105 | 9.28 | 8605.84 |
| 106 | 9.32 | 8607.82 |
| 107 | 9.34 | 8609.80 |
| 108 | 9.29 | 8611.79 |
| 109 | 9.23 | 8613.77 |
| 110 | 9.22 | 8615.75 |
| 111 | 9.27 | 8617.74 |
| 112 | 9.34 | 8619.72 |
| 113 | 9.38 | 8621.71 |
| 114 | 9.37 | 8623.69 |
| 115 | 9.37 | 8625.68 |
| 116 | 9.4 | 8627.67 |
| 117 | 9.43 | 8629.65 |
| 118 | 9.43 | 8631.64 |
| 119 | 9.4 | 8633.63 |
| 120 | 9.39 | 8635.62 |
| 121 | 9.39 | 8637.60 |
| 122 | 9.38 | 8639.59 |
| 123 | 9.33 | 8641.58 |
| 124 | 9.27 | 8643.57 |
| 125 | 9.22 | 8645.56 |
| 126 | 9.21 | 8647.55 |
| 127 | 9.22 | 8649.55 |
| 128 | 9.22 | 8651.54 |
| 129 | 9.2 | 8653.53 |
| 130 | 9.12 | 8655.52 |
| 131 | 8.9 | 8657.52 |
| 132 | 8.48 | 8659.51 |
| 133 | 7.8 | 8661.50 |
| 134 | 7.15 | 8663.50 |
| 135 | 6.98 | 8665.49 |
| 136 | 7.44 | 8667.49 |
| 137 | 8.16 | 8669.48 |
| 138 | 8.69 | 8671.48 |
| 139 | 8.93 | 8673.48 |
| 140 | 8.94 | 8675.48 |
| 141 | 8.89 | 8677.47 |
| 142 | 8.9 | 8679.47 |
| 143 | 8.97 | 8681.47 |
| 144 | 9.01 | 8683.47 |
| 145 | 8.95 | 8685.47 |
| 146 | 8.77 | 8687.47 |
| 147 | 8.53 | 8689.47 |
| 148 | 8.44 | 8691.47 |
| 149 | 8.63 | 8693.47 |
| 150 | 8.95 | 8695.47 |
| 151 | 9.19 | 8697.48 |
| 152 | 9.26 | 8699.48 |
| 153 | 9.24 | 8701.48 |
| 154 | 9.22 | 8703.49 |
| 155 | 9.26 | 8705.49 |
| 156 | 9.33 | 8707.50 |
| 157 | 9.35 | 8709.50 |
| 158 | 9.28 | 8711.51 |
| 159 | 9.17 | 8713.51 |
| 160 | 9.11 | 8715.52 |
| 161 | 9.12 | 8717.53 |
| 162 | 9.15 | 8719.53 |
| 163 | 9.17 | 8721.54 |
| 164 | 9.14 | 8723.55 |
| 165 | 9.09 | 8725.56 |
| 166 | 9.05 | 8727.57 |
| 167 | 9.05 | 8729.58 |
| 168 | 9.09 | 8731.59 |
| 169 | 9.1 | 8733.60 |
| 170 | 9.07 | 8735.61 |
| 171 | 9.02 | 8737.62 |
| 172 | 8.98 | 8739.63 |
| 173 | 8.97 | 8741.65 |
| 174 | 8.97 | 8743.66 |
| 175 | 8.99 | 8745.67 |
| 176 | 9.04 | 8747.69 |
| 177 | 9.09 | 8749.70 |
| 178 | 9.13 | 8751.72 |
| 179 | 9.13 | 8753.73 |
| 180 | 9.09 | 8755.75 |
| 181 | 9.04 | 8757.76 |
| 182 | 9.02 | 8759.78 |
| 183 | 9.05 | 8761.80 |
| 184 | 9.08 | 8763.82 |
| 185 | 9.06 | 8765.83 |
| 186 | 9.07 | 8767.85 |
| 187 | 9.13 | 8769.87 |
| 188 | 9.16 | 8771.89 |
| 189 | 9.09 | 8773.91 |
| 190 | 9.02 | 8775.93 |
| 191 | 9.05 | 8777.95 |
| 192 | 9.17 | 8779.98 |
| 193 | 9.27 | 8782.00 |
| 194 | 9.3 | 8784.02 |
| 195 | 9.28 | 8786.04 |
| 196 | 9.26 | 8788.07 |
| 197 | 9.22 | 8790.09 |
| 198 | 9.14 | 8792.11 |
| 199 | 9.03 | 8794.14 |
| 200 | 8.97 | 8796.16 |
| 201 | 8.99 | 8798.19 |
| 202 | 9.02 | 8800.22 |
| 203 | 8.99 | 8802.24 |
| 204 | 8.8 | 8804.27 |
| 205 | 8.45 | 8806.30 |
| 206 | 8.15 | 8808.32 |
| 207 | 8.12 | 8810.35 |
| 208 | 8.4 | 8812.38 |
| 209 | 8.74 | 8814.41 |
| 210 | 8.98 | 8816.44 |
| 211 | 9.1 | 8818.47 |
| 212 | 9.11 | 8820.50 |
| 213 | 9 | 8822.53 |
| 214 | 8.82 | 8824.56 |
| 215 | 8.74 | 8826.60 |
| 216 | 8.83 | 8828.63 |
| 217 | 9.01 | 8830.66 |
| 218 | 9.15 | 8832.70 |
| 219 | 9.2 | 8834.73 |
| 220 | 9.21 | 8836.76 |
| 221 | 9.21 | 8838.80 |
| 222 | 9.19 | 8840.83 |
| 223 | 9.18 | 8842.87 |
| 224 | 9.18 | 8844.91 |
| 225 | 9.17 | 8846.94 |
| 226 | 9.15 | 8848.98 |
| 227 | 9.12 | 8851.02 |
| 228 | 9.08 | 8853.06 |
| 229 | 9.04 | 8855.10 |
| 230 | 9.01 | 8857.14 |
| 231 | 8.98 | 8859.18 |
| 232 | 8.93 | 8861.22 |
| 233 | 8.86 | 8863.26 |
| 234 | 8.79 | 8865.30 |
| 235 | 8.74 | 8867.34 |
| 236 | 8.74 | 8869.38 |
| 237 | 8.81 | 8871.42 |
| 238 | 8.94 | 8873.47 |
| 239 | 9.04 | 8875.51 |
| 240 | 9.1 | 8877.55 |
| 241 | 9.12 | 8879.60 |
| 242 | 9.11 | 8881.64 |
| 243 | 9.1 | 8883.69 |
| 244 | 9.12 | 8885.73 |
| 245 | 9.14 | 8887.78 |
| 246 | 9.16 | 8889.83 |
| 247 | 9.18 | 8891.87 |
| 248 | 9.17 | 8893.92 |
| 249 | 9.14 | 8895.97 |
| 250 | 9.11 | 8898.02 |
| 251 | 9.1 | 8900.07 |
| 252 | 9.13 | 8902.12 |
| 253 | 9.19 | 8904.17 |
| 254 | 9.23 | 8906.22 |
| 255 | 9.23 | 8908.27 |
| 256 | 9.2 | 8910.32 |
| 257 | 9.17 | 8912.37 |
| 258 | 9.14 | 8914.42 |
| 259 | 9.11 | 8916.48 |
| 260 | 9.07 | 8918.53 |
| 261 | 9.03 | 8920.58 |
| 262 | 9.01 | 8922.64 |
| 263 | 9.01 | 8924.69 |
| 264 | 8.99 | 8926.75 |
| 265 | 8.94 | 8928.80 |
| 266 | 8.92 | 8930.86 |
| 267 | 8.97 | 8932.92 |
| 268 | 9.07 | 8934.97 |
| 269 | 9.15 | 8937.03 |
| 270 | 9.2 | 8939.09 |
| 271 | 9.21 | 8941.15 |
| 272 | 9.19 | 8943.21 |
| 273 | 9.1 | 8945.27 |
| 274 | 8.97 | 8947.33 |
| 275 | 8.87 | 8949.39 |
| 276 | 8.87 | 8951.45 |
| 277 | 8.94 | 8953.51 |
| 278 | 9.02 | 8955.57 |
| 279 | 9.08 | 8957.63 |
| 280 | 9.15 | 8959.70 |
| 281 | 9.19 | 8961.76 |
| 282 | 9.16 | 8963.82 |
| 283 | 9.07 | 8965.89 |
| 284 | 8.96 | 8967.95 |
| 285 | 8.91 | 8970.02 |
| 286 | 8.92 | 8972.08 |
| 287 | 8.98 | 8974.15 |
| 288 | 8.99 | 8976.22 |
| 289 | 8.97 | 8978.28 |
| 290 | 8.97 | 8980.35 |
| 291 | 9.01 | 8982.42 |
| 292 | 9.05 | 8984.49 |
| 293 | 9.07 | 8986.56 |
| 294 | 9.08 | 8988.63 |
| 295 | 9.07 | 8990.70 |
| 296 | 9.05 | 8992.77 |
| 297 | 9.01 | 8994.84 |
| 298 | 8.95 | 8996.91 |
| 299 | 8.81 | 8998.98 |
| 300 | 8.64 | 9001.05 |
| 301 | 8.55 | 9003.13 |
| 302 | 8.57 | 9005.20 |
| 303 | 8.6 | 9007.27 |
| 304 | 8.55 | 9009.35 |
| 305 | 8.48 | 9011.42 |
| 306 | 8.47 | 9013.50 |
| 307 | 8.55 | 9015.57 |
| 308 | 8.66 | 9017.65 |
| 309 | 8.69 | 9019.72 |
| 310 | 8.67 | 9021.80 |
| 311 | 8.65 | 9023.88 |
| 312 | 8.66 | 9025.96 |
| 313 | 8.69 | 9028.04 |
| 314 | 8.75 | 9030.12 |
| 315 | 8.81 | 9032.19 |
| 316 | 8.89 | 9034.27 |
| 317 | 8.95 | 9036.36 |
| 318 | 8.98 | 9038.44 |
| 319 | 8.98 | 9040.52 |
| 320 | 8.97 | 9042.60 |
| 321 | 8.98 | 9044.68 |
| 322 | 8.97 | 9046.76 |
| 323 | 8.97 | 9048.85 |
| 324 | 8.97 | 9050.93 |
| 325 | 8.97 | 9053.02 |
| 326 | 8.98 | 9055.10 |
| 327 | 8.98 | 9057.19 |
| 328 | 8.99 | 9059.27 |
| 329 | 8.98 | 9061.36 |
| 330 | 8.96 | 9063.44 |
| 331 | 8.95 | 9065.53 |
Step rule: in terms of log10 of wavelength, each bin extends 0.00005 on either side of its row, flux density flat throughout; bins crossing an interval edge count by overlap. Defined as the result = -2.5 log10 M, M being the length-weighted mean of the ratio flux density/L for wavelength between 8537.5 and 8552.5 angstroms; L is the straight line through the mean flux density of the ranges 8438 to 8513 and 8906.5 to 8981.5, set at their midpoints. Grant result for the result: 0.227 mag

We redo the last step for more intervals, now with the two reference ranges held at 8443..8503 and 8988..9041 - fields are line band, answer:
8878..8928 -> -0.02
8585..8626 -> 0.01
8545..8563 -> 0.11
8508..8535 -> 0.04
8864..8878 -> 0.01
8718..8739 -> 0.01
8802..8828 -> 0.04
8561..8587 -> 0.01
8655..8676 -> 0.14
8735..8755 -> 0.02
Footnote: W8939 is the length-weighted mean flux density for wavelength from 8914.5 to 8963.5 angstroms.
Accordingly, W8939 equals 9.05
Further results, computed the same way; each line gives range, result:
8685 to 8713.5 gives 9.04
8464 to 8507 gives 9.6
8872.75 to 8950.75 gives 9.1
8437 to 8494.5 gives 9.7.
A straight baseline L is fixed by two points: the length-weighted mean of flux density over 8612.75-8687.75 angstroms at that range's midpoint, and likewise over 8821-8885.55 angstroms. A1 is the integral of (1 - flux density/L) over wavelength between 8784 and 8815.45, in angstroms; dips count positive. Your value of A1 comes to 0.5 angstroms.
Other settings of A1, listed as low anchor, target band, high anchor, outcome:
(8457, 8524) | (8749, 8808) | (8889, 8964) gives 1.0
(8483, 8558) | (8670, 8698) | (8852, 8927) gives 0.5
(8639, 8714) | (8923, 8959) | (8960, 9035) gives -0.8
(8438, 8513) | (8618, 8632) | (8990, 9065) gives -0.1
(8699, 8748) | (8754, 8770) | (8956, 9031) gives 0.0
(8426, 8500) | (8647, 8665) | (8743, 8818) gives 1.1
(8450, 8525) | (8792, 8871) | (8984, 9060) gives 1.1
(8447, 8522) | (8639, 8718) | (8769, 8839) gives 2.8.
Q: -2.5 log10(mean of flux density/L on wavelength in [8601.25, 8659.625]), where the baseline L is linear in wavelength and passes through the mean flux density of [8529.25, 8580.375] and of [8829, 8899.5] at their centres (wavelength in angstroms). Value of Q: -0.05 mag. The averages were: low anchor 8.81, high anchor 9.06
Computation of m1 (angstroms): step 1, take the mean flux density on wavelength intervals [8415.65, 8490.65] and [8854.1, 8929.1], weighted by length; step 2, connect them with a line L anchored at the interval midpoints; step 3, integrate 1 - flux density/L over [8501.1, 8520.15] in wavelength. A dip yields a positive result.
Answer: 1.1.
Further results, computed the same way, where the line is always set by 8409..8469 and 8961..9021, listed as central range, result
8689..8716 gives 0.2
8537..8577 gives 2.6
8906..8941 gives -0.6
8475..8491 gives -2.1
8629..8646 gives -0.3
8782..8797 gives -0.2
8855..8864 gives 0.0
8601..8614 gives -0.1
